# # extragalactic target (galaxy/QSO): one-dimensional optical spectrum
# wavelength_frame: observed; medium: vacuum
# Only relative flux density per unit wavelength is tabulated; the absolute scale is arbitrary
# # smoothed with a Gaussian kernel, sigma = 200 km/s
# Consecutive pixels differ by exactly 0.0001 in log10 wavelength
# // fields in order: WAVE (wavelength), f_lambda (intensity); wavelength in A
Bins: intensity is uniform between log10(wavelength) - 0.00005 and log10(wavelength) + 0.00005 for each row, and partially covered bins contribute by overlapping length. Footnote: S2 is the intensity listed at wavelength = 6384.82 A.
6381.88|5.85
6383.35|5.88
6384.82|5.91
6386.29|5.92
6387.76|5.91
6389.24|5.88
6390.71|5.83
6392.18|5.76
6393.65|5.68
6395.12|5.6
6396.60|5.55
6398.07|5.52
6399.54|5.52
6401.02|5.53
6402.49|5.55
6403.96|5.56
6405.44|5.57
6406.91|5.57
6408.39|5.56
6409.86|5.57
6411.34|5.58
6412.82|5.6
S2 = 5.91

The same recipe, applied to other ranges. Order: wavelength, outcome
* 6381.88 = 5.85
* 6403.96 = 5.56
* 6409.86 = 5.57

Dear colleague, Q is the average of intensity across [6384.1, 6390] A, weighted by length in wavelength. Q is 5.9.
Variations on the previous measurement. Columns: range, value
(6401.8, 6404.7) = 5.56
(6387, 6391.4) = 5.86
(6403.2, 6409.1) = 5.56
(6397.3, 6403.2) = 5.53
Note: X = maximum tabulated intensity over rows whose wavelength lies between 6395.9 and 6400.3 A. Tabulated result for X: 5.55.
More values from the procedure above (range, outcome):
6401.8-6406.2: 5.57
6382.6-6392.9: 5.92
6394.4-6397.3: 5.6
